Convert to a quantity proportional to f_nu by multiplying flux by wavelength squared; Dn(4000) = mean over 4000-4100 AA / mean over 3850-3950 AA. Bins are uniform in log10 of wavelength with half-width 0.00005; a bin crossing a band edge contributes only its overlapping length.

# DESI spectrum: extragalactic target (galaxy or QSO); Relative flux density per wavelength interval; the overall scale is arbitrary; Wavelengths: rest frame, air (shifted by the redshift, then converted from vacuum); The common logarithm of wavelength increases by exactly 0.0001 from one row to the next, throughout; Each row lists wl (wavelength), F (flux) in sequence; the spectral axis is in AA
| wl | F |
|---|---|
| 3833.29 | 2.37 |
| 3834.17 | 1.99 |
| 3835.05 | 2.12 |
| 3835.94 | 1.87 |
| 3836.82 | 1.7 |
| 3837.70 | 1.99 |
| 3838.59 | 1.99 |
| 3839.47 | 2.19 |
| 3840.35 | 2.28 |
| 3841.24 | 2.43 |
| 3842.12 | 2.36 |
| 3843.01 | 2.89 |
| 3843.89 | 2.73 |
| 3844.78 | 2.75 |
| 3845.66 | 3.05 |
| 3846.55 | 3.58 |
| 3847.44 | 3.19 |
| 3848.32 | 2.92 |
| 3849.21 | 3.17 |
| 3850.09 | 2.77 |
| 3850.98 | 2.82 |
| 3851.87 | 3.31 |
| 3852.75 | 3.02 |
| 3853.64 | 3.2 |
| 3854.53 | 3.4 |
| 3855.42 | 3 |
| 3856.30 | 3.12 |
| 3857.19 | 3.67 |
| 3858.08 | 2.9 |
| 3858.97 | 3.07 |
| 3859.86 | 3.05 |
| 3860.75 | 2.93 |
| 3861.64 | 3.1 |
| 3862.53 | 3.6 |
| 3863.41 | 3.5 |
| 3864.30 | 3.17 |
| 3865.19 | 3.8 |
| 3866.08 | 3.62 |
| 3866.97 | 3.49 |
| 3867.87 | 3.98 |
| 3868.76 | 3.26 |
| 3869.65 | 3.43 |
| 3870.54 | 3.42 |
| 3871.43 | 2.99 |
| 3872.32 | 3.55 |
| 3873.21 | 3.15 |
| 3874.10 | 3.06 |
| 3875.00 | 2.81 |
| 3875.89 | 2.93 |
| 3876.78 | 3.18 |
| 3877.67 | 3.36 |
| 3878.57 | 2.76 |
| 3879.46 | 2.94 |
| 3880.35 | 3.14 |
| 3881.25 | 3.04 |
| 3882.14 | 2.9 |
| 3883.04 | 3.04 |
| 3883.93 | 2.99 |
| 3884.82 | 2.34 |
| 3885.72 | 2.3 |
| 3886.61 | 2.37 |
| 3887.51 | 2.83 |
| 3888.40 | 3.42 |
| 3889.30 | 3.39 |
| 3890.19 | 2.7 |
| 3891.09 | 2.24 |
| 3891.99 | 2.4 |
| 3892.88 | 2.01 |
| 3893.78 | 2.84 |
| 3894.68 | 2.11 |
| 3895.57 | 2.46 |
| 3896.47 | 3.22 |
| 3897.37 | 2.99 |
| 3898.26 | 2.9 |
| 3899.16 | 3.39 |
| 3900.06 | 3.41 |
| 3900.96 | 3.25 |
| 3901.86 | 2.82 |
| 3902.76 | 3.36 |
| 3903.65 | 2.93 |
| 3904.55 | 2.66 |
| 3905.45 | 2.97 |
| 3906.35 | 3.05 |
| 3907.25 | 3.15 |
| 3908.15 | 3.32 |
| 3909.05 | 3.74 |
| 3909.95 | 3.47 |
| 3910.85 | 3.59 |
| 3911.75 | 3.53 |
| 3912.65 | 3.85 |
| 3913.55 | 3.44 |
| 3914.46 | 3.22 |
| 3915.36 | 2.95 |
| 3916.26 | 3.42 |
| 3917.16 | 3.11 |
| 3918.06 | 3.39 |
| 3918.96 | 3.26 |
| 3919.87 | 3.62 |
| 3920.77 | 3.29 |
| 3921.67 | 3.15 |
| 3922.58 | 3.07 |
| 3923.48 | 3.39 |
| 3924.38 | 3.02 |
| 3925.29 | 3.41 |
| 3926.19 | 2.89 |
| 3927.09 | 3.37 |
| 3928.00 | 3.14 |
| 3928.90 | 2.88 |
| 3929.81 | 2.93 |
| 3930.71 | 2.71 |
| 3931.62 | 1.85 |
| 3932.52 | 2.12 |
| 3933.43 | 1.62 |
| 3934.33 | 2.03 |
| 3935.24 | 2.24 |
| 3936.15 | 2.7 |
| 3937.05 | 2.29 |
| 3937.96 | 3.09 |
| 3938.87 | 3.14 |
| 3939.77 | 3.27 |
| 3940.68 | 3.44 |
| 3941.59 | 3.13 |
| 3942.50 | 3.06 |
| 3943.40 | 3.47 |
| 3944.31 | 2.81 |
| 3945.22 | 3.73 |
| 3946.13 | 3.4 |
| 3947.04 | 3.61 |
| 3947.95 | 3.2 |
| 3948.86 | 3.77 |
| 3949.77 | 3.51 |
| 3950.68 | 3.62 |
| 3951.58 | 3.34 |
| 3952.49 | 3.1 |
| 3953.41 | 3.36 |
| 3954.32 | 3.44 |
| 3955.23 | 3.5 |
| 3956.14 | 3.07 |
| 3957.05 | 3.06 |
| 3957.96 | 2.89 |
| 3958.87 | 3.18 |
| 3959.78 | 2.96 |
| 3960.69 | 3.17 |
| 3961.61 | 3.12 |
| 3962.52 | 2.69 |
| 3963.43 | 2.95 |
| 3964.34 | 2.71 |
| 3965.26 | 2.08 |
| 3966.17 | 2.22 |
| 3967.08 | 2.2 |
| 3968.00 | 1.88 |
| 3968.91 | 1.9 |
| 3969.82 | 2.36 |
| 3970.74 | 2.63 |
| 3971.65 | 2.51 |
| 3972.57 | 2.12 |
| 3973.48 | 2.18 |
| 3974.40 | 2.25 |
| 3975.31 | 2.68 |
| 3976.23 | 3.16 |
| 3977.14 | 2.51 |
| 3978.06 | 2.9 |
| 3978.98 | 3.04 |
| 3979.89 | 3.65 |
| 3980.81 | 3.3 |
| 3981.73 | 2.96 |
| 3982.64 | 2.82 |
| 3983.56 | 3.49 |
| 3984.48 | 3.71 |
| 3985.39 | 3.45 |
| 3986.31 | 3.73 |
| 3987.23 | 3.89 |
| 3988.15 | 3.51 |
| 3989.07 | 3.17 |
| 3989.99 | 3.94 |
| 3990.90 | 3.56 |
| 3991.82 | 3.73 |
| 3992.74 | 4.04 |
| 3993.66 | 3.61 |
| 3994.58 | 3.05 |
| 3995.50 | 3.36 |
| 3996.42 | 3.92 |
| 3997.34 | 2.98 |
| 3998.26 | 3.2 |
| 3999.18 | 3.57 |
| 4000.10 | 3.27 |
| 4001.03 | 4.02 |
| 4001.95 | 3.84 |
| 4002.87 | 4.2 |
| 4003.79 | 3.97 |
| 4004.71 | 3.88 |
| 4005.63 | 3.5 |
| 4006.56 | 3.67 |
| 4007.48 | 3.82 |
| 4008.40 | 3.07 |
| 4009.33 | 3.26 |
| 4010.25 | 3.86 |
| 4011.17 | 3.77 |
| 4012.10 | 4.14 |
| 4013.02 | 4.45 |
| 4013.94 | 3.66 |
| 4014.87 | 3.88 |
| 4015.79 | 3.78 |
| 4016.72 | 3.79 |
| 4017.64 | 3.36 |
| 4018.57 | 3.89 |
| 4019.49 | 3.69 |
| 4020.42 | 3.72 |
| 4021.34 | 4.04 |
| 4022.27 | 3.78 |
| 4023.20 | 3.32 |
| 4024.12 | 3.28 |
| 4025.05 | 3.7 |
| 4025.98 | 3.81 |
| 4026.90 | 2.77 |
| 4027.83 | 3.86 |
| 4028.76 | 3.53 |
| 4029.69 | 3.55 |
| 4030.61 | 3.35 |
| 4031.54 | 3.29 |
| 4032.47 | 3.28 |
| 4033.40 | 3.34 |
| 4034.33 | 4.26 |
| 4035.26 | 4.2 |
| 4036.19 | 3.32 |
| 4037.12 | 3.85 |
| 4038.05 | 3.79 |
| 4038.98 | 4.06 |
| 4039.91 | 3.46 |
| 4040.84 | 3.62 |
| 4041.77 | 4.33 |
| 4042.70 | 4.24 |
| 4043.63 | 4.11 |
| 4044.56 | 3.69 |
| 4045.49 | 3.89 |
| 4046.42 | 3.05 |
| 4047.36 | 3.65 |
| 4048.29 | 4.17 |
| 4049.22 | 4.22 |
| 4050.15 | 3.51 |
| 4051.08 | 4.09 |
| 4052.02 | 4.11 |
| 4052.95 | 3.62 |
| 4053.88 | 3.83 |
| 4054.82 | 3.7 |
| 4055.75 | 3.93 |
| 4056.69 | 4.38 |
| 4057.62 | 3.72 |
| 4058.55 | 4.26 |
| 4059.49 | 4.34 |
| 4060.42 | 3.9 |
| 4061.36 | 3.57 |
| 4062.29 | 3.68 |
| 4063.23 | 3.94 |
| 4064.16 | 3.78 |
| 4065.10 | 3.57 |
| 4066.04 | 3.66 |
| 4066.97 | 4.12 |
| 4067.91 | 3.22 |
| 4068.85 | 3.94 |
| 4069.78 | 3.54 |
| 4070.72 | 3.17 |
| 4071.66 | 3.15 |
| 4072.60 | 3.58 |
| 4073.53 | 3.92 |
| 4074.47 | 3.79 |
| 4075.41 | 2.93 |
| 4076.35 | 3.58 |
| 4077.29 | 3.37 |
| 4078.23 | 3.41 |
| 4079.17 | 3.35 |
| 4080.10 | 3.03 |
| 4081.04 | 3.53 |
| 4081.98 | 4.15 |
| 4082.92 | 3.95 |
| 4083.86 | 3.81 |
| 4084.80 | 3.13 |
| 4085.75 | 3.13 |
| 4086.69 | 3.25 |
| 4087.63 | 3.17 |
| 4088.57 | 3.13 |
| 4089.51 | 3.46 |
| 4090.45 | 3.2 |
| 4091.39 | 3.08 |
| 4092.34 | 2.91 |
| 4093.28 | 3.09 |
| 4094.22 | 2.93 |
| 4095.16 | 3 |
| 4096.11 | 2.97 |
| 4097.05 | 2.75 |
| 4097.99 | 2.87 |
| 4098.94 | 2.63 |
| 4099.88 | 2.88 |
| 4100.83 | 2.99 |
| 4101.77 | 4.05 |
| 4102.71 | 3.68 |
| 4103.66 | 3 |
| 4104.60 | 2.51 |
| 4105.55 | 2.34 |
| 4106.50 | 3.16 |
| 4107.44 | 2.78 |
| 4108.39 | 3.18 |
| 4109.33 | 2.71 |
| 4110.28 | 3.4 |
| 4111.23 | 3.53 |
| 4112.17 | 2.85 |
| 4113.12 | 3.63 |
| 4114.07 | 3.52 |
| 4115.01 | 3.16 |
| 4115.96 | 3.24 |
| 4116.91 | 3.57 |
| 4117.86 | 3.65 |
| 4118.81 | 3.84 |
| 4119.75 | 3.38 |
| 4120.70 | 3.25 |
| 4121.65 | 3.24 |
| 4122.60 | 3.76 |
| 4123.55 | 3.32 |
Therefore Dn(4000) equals 1.3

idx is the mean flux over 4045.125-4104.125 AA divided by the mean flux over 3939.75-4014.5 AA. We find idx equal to 1.08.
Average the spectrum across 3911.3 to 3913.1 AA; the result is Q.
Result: 3.69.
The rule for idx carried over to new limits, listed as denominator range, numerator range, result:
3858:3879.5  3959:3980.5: 0.80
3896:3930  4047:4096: 1.11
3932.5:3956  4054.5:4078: 1.20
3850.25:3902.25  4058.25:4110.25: 1.10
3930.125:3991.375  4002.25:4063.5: 1.27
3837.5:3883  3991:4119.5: 1.16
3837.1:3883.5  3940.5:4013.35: 1.06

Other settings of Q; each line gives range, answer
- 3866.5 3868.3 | 3.71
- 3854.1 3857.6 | 3.3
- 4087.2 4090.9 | 3.25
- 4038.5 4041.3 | 3.71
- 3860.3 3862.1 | 3.02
